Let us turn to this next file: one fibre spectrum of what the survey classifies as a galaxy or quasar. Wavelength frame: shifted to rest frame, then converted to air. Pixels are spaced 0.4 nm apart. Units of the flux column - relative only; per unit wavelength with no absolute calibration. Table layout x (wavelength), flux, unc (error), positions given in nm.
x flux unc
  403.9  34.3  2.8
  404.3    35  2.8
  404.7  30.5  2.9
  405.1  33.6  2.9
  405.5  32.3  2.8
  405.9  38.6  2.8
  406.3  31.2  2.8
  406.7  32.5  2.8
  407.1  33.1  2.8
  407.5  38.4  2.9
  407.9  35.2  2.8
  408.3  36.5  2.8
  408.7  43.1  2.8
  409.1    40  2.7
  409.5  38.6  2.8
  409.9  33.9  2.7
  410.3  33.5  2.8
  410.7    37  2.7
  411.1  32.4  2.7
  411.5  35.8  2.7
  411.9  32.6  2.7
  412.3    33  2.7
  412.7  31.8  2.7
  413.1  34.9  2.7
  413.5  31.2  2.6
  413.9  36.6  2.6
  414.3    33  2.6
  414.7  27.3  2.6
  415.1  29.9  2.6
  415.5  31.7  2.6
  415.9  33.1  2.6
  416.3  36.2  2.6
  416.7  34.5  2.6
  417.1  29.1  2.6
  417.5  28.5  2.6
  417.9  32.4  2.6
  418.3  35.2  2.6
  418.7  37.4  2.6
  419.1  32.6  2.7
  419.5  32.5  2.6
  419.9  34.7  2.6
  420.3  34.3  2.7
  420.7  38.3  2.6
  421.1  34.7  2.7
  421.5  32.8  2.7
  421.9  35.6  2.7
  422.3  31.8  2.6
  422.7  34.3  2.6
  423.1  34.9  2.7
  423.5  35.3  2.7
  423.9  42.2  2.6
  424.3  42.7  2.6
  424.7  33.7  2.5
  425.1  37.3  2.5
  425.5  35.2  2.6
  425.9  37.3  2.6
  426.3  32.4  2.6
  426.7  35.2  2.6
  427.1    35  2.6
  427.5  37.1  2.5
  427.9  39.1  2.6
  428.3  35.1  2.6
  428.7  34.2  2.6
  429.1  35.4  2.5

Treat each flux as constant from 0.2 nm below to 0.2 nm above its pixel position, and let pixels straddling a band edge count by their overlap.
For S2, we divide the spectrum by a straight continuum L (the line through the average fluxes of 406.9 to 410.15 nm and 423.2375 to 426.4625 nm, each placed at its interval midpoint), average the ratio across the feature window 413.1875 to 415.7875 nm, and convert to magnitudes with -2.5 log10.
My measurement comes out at 0.17 mag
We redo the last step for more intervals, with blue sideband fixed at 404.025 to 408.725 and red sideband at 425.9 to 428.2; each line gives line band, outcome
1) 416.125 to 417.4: 0.08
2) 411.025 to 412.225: 0.04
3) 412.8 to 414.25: 0.04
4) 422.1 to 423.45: 0.06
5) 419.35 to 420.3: 0.05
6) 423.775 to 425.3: -0.09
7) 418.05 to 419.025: -0.01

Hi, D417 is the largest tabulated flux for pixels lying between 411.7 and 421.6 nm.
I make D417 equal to 38.3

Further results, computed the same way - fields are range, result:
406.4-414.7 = 43.1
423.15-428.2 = 42.7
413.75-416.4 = 36.6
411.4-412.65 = 35.8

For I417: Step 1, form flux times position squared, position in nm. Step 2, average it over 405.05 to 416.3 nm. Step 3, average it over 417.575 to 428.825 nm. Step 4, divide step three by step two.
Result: 1.10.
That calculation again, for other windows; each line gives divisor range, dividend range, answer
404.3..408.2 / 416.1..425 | 1.09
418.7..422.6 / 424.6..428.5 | 1.07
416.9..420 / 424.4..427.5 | 1.12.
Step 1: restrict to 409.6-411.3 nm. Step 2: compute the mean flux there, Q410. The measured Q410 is 34.5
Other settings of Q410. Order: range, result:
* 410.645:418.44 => 32.7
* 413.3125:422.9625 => 33.3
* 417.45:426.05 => 35.3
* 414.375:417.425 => 31.6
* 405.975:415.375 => 34.4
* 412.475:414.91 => 32.5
